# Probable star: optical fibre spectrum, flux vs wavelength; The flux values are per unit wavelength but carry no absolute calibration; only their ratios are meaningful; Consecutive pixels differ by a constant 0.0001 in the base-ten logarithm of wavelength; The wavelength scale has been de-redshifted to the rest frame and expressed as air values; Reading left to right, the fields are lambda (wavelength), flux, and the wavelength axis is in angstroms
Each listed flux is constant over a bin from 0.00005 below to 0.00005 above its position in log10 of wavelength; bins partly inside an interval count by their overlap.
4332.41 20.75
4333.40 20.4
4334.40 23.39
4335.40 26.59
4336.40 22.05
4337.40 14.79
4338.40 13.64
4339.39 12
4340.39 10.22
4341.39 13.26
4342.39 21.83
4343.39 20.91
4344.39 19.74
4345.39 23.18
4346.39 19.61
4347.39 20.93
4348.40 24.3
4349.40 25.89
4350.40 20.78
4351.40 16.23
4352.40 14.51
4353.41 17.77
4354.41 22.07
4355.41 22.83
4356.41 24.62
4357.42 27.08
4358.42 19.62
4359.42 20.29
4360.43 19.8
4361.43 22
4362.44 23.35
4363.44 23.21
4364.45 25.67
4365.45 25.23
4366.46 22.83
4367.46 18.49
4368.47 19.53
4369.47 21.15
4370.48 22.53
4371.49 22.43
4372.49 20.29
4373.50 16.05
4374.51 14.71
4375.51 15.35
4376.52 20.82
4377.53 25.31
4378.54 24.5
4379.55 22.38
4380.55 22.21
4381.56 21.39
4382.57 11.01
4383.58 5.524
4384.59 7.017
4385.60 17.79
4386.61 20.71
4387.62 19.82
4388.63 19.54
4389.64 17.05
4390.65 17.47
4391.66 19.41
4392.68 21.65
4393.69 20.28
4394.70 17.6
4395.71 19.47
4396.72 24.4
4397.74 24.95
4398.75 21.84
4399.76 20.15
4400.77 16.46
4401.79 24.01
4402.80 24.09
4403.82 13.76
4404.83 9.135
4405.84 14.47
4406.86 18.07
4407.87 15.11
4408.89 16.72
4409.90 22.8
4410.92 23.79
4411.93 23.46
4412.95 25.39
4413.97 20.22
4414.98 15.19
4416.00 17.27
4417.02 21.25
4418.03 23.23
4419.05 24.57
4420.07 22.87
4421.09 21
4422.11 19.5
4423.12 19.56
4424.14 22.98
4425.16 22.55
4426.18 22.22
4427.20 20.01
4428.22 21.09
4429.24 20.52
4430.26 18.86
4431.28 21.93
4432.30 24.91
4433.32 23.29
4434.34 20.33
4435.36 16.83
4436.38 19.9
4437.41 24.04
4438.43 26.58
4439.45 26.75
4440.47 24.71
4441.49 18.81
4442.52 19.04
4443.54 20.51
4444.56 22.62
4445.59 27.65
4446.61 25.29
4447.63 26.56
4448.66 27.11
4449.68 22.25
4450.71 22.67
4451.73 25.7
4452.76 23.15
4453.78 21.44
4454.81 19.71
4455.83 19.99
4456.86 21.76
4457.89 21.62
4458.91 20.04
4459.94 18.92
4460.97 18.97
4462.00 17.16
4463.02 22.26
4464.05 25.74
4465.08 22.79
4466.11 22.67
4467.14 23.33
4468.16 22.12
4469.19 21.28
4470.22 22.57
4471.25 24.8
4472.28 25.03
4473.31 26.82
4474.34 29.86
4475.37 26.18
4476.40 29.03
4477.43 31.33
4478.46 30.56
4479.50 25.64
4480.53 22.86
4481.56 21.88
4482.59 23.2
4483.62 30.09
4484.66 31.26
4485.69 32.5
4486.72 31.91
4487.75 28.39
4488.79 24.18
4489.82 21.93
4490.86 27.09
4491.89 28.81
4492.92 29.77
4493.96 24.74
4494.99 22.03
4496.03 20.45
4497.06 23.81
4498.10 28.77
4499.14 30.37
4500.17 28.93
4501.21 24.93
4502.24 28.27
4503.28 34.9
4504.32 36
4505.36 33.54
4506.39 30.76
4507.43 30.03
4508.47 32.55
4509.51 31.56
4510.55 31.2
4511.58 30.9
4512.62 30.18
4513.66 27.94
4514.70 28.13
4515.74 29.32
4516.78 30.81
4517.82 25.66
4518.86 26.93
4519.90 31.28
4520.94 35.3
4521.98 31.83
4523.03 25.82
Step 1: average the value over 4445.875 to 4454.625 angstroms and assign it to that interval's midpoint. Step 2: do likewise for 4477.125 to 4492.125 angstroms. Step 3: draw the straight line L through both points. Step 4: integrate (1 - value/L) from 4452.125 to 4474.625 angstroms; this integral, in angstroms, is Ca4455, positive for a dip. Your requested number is 2.8 angstroms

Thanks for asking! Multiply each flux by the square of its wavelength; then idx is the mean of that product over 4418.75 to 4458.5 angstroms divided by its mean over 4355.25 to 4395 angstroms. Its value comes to 1.15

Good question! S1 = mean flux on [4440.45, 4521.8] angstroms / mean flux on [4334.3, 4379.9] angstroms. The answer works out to 1.3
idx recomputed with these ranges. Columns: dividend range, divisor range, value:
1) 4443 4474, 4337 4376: 1.19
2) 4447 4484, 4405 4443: 1.16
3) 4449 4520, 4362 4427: 1.38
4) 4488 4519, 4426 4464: 1.33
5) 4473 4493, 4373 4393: 1.61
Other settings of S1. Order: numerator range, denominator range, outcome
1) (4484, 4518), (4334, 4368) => 1.41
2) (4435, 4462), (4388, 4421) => 1.12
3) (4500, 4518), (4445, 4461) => 1.34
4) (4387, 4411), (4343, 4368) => 0.89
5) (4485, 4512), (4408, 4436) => 1.36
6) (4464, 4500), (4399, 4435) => 1.29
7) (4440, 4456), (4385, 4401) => 1.16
